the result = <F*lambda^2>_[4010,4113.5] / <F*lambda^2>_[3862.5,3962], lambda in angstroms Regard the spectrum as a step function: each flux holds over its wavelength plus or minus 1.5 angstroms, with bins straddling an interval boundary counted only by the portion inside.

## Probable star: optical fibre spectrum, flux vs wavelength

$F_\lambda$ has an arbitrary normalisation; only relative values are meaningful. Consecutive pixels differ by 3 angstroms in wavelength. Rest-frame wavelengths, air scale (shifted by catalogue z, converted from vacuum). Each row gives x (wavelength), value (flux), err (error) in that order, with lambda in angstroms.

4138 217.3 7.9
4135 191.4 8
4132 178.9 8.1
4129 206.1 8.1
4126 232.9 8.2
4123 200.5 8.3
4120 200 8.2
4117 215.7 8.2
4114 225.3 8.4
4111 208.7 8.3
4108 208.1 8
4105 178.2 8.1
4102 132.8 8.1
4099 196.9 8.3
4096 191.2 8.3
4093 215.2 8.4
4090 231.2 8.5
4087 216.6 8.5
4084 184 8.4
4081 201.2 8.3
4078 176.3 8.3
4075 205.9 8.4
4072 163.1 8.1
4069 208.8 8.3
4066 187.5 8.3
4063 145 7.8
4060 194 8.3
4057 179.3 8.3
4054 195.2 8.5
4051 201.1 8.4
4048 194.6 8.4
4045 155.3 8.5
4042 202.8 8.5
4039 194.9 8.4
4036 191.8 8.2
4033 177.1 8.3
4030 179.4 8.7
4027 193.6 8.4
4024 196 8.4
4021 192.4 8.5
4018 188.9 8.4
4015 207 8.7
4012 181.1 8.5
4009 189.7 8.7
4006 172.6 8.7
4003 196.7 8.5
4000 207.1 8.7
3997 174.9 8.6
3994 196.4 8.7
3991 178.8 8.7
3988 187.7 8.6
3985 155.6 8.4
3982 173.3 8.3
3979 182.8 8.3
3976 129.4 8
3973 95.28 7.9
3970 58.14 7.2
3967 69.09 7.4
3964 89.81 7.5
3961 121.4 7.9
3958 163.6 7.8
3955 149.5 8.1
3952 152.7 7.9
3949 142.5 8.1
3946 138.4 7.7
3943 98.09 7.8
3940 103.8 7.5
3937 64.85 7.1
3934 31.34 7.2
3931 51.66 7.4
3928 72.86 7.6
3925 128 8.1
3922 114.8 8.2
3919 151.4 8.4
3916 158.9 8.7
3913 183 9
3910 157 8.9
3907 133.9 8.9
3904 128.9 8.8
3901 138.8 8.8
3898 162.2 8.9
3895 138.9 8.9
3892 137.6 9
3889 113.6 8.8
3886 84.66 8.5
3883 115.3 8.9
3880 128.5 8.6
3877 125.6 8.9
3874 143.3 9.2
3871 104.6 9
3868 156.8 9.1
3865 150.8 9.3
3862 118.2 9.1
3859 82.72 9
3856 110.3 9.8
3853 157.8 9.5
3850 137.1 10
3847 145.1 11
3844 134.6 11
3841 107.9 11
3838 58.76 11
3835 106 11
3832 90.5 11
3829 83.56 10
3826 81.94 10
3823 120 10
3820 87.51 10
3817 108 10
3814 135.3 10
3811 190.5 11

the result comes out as 1.64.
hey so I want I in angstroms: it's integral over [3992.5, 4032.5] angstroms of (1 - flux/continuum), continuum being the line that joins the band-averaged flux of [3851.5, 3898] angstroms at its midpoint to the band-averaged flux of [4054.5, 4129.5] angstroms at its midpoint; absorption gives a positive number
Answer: -4.7 angstroms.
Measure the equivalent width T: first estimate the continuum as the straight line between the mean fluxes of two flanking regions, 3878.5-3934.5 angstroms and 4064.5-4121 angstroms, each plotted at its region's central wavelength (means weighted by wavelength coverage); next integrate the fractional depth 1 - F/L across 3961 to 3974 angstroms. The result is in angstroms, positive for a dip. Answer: 5.8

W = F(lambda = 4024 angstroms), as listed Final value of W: 196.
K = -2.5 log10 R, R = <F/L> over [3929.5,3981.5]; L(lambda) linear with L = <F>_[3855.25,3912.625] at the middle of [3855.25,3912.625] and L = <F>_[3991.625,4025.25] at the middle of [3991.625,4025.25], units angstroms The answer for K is 0.448 mag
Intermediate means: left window 129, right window 191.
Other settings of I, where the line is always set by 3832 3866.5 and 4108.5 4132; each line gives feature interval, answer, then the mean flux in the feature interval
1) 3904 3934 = 3.7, 123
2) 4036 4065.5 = 0.2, 185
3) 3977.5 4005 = -2.8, 183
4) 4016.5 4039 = -1.3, 189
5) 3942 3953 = 1.3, 134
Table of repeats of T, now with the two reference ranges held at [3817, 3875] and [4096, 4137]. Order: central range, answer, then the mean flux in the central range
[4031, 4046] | -1.0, 185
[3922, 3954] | 9.7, 100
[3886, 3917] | -2.5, 142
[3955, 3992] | 4.9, 134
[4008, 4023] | -2.3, 192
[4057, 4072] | 0.1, 181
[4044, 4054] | -0.5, 187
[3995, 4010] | -2.4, 188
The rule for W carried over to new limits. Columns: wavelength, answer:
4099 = 196.9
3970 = 58.14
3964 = 89.81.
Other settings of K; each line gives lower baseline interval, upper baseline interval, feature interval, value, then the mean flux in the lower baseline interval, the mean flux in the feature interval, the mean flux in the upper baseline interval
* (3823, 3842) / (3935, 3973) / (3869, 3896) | -0.228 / 90.1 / 122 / 111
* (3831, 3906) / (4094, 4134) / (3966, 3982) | 0.338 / 123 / 114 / 198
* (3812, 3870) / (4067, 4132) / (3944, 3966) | 0.133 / 115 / 134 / 199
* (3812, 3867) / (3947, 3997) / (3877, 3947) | 0.079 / 113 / 119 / 141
